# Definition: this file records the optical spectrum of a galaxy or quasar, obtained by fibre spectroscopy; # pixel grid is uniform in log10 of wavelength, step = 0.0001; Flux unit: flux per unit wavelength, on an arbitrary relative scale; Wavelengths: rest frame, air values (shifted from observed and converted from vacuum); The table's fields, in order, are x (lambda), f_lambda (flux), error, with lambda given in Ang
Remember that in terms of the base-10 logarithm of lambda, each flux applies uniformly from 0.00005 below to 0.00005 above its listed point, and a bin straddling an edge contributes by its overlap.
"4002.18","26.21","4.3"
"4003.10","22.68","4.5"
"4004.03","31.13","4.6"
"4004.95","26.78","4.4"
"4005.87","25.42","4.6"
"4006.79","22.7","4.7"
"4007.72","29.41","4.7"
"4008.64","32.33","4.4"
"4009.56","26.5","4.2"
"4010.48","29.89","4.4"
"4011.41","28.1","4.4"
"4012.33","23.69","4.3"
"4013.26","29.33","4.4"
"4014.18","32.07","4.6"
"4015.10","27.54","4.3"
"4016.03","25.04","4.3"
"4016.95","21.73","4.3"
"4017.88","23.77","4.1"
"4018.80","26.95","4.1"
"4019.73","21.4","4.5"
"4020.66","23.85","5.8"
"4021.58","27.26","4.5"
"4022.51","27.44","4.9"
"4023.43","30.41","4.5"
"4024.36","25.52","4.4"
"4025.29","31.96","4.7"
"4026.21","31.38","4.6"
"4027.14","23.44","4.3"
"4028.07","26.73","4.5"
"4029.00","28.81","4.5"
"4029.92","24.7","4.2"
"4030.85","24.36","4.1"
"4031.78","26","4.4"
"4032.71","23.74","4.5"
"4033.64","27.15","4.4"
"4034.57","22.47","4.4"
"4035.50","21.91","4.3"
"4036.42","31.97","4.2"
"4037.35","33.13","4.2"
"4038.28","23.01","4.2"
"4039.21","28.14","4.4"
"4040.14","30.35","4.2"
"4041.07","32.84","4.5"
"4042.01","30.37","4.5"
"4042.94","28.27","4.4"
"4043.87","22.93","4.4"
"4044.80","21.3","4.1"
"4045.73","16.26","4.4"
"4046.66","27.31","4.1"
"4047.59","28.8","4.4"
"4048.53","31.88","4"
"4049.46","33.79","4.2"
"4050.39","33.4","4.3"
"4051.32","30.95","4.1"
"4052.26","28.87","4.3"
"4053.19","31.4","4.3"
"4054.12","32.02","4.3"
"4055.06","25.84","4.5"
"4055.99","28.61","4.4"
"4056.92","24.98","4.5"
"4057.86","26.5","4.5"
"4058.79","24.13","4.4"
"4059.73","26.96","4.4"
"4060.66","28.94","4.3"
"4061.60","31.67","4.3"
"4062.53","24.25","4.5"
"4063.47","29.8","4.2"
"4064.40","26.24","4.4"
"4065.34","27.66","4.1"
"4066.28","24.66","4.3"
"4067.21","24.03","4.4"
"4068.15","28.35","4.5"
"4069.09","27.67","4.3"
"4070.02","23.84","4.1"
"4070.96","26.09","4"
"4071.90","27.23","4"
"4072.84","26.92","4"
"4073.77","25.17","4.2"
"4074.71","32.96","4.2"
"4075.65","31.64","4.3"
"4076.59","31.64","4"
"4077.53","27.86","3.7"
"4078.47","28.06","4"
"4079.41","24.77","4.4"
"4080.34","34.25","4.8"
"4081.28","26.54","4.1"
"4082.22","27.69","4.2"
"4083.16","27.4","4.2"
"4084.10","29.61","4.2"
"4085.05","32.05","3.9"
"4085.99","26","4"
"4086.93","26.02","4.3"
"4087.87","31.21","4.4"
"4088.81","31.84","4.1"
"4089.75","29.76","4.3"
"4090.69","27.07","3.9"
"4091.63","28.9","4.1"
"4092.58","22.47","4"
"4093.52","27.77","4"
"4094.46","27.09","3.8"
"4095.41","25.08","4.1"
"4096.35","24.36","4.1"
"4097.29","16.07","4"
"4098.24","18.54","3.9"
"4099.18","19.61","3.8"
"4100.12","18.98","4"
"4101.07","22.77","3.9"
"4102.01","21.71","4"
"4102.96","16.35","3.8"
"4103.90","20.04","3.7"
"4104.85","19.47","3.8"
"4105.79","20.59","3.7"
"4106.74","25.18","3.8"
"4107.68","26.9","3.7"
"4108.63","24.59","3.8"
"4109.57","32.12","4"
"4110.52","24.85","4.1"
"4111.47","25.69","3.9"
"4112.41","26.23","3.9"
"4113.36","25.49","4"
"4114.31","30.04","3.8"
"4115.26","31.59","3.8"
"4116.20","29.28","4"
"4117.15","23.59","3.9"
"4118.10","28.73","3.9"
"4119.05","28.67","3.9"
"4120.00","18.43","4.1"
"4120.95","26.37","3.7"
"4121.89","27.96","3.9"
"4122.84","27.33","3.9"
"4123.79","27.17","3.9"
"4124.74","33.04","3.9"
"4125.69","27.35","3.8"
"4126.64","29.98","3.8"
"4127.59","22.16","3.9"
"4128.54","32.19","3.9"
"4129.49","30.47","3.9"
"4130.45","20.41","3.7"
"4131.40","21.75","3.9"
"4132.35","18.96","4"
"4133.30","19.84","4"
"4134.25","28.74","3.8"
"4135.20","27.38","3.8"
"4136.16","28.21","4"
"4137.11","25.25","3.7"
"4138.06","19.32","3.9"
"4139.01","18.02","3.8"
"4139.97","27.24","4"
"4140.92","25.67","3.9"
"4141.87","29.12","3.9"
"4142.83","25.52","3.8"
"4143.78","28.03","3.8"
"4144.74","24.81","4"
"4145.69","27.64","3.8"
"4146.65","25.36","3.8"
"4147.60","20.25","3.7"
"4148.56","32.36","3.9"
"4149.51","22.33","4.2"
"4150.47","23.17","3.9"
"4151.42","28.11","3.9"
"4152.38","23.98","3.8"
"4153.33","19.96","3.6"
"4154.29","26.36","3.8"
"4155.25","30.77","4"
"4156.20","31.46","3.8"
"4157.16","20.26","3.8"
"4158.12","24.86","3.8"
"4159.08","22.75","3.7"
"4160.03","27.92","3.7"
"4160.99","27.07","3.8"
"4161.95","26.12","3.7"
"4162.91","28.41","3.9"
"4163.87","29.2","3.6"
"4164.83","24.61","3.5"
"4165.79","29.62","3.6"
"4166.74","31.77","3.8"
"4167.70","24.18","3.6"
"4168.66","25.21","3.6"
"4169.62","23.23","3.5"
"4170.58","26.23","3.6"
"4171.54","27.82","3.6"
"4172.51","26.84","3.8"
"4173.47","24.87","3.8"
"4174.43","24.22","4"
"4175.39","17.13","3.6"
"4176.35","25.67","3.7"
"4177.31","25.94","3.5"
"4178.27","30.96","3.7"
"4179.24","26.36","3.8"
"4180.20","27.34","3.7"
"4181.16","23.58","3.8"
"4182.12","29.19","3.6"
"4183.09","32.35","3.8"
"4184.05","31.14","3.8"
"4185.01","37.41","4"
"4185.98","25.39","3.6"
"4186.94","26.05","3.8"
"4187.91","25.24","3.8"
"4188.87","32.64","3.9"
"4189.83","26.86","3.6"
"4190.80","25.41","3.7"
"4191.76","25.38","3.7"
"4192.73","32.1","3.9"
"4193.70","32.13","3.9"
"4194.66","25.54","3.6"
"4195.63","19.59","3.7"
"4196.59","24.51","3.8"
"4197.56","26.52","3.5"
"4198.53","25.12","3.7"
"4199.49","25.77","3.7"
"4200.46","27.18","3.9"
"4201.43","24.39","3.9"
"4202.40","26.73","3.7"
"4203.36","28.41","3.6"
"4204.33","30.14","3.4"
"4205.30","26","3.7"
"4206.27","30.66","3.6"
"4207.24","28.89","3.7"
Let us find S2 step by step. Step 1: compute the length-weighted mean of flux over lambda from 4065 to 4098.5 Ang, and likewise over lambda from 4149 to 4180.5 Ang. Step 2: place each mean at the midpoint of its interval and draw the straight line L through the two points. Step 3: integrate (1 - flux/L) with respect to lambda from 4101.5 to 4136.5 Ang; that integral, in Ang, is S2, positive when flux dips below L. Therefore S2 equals 1.30 Ang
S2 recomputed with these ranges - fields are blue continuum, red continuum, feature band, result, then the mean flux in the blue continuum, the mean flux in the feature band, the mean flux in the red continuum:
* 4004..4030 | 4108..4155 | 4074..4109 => 0.81 Ang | 27.1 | 25.7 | 26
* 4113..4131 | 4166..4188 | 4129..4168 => 2.30 Ang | 27.4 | 25.6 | 26.9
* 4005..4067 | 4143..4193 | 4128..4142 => 1.08 Ang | 27.3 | 24.7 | 26.6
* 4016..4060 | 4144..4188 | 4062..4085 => -0.73 Ang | 27.1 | 27.8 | 26.4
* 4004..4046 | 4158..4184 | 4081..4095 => -0.77 Ang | 26.7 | 28.1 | 26.5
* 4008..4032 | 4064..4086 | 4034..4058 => -0.52 Ang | 27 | 28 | 27.9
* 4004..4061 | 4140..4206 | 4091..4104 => 2.28 Ang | 27.3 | 22.2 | 26.6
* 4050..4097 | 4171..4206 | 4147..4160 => 0.98 Ang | 27.9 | 25.2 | 27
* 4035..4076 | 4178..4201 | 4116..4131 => 0.37 Ang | 27.8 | 27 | 27.6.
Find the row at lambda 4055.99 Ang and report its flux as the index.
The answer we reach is 28.61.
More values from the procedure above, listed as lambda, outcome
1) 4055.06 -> 25.84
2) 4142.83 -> 25.52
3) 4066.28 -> 24.66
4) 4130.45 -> 20.41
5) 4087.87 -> 31.21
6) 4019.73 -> 21.4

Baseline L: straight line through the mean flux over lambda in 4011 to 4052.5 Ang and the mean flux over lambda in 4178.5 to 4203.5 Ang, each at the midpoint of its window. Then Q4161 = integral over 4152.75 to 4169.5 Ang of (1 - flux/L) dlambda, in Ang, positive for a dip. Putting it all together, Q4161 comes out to 0.6 Ang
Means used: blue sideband 27.1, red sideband 27.4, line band 26.4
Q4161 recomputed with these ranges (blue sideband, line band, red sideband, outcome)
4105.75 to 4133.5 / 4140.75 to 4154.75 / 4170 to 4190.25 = 0.7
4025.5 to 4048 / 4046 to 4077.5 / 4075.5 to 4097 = -1.1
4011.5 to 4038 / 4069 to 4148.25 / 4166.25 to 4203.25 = 2.2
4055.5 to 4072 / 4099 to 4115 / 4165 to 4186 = 1.9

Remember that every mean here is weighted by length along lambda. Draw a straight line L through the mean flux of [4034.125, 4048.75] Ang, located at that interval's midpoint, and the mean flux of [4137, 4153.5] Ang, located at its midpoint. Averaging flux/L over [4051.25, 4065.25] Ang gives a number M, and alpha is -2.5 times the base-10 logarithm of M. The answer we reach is -0.057 mag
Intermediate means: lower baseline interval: 26.9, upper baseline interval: 24.9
